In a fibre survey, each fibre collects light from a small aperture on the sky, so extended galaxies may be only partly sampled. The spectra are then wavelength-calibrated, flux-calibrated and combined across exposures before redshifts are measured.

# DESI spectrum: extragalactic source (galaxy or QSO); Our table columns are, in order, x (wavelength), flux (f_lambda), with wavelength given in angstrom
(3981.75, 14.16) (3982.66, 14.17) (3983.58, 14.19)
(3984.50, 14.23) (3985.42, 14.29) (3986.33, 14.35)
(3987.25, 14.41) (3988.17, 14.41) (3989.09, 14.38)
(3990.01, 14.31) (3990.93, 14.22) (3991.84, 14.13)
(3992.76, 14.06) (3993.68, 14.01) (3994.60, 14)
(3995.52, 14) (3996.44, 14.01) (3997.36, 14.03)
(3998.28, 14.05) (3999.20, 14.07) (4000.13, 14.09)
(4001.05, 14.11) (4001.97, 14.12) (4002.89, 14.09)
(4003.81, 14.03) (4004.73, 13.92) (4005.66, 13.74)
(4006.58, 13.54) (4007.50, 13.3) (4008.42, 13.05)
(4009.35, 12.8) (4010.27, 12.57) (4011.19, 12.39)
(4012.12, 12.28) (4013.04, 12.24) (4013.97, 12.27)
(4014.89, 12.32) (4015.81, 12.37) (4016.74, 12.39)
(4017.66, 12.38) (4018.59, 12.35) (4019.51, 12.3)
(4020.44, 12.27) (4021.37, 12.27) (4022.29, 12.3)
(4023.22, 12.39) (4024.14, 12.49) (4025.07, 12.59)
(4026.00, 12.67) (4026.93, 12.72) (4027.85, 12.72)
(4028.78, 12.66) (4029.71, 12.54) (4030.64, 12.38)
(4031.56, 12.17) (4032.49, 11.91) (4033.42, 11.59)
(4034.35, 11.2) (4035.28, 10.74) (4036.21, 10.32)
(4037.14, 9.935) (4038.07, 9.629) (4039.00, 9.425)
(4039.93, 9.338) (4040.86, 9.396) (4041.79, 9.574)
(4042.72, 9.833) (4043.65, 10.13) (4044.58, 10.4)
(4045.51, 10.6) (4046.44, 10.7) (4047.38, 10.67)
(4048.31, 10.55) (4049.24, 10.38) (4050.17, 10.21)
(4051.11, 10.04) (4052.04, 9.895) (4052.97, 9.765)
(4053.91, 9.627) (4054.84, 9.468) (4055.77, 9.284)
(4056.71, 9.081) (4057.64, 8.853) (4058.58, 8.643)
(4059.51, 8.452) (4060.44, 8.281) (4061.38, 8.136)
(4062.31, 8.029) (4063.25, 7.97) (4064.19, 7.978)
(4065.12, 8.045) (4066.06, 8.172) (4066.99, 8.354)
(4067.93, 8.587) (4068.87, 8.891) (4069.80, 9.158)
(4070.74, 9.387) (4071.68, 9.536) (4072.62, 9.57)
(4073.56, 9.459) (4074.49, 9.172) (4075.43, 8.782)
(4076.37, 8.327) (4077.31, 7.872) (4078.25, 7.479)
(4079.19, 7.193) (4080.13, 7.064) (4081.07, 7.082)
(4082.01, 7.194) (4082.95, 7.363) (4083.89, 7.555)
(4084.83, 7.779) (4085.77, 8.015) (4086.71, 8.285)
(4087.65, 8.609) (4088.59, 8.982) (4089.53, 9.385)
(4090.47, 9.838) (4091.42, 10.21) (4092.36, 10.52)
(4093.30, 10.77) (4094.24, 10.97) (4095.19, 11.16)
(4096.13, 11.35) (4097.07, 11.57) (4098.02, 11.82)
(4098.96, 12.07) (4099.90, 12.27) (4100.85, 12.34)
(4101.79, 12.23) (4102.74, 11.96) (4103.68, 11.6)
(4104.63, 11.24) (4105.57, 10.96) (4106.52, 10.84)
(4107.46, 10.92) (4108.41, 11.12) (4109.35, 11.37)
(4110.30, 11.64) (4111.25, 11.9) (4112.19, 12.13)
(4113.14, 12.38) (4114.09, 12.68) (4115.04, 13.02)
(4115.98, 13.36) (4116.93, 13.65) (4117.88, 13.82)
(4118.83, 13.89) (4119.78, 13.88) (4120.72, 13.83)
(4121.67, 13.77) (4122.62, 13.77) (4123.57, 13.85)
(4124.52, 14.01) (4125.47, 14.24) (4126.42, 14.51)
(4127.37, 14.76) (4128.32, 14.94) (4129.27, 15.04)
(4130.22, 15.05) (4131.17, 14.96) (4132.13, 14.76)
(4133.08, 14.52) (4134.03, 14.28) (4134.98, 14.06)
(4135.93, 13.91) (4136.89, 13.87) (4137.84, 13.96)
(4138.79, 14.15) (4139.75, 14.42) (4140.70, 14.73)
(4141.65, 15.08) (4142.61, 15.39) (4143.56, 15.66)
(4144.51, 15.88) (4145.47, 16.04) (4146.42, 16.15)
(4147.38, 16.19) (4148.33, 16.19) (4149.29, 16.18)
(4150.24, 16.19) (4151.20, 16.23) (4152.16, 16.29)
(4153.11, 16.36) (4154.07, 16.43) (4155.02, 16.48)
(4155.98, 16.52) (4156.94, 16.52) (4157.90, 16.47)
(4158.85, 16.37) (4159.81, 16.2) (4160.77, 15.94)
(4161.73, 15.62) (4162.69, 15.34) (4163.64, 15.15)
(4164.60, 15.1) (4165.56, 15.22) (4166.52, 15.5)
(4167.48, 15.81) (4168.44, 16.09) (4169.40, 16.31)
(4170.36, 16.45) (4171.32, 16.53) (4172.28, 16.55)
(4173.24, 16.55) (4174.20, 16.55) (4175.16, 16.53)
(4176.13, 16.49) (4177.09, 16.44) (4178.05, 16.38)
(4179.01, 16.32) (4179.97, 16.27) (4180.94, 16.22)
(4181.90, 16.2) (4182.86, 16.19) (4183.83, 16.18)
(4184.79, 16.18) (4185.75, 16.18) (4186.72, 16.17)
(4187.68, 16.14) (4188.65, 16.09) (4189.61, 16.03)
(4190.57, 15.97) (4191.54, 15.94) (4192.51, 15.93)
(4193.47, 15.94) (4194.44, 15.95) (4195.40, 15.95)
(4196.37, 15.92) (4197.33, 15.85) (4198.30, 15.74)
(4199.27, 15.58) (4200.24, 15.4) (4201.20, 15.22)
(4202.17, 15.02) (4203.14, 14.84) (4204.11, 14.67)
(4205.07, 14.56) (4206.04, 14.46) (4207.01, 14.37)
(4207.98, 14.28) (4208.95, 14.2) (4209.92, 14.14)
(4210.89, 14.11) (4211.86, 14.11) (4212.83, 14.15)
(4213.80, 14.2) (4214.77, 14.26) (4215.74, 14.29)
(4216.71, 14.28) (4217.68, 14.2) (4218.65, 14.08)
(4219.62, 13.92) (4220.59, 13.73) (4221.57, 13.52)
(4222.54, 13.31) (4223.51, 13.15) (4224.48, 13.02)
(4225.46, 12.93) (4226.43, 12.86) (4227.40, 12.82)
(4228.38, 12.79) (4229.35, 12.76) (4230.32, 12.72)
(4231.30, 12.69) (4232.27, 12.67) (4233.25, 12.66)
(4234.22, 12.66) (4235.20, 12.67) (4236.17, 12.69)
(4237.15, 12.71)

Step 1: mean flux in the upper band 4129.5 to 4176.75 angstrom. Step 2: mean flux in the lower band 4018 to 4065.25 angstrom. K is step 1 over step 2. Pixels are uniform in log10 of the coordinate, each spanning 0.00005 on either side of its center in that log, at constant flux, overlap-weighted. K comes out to 1.5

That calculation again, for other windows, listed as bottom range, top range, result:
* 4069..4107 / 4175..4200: 1.66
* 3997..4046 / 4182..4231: 1.21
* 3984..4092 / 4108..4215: 1.38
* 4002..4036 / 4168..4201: 1.29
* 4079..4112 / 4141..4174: 1.57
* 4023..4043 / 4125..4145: 1.30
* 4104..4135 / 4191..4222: 1.11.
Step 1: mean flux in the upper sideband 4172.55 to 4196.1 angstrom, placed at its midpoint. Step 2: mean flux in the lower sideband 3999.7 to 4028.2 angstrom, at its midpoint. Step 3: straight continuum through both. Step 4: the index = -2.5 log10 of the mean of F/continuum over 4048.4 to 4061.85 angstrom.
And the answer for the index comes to 0.41 mag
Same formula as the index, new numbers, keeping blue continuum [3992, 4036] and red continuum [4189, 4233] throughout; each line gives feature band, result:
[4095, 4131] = 0.069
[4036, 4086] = 0.422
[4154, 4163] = -0.160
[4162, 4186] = -0.146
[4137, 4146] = -0.087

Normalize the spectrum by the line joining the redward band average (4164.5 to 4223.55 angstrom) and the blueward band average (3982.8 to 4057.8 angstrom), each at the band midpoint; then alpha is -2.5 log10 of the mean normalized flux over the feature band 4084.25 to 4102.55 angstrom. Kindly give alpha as 0.28 mag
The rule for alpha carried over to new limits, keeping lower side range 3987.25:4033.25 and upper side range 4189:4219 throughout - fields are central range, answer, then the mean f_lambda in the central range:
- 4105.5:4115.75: 0.19 mag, 11.8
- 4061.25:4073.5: 0.50 mag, 8.64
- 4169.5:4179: -0.13 mag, 16.5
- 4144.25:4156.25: -0.13 mag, 16.2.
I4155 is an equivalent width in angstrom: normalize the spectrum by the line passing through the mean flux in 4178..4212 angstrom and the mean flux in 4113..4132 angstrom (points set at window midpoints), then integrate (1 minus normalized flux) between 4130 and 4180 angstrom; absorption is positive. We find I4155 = -3.5 angstrom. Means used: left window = 14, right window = 15.5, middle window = 15.7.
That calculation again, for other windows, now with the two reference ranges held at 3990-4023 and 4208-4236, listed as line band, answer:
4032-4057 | 5.9 angstrom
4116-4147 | -2.6 angstrom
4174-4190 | -3.4 angstrom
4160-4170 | -1.7 angstrom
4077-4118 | 8.8 angstrom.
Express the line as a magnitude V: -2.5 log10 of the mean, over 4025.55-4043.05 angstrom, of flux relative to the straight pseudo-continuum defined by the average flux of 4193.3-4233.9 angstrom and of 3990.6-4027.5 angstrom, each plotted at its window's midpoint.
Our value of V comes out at 0.20 mag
